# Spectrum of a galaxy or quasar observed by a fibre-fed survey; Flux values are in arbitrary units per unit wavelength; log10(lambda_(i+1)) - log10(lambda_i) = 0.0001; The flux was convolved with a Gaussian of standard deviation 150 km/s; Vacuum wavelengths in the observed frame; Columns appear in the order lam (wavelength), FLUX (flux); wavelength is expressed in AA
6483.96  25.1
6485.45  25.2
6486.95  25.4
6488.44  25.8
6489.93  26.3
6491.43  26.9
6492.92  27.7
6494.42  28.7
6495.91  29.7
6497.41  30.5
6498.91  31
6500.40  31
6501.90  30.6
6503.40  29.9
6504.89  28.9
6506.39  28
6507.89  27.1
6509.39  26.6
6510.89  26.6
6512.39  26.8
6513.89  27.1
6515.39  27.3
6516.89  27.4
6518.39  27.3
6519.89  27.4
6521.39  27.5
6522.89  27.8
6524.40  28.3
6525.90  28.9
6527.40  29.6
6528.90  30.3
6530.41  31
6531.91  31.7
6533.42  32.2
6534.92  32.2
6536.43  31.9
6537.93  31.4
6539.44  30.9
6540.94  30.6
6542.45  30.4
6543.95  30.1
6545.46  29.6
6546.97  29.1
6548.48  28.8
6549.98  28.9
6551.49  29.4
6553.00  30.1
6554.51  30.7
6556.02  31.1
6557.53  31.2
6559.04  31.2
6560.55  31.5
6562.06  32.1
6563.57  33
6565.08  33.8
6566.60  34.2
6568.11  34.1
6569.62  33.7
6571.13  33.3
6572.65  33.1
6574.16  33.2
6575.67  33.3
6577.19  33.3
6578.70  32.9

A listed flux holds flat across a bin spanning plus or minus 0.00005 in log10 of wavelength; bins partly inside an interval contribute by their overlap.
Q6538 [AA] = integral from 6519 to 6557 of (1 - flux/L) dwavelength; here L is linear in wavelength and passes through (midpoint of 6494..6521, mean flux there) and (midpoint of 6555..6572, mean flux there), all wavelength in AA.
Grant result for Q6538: 0.87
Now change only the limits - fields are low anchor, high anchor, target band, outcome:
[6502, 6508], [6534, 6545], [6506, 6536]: 1.3 AA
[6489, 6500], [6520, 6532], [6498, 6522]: 0.6 AA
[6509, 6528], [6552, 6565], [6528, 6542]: -1.0 AA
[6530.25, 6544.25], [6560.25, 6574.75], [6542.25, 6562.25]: 1.3 AA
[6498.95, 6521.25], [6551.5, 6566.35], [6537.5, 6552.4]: 0.3 AA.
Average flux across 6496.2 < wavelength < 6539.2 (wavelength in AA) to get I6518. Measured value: 29.2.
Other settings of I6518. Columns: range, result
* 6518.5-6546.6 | 30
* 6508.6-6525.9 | 27.3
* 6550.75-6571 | 32.1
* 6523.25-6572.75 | 31.1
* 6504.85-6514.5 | 27.2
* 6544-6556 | 29.6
